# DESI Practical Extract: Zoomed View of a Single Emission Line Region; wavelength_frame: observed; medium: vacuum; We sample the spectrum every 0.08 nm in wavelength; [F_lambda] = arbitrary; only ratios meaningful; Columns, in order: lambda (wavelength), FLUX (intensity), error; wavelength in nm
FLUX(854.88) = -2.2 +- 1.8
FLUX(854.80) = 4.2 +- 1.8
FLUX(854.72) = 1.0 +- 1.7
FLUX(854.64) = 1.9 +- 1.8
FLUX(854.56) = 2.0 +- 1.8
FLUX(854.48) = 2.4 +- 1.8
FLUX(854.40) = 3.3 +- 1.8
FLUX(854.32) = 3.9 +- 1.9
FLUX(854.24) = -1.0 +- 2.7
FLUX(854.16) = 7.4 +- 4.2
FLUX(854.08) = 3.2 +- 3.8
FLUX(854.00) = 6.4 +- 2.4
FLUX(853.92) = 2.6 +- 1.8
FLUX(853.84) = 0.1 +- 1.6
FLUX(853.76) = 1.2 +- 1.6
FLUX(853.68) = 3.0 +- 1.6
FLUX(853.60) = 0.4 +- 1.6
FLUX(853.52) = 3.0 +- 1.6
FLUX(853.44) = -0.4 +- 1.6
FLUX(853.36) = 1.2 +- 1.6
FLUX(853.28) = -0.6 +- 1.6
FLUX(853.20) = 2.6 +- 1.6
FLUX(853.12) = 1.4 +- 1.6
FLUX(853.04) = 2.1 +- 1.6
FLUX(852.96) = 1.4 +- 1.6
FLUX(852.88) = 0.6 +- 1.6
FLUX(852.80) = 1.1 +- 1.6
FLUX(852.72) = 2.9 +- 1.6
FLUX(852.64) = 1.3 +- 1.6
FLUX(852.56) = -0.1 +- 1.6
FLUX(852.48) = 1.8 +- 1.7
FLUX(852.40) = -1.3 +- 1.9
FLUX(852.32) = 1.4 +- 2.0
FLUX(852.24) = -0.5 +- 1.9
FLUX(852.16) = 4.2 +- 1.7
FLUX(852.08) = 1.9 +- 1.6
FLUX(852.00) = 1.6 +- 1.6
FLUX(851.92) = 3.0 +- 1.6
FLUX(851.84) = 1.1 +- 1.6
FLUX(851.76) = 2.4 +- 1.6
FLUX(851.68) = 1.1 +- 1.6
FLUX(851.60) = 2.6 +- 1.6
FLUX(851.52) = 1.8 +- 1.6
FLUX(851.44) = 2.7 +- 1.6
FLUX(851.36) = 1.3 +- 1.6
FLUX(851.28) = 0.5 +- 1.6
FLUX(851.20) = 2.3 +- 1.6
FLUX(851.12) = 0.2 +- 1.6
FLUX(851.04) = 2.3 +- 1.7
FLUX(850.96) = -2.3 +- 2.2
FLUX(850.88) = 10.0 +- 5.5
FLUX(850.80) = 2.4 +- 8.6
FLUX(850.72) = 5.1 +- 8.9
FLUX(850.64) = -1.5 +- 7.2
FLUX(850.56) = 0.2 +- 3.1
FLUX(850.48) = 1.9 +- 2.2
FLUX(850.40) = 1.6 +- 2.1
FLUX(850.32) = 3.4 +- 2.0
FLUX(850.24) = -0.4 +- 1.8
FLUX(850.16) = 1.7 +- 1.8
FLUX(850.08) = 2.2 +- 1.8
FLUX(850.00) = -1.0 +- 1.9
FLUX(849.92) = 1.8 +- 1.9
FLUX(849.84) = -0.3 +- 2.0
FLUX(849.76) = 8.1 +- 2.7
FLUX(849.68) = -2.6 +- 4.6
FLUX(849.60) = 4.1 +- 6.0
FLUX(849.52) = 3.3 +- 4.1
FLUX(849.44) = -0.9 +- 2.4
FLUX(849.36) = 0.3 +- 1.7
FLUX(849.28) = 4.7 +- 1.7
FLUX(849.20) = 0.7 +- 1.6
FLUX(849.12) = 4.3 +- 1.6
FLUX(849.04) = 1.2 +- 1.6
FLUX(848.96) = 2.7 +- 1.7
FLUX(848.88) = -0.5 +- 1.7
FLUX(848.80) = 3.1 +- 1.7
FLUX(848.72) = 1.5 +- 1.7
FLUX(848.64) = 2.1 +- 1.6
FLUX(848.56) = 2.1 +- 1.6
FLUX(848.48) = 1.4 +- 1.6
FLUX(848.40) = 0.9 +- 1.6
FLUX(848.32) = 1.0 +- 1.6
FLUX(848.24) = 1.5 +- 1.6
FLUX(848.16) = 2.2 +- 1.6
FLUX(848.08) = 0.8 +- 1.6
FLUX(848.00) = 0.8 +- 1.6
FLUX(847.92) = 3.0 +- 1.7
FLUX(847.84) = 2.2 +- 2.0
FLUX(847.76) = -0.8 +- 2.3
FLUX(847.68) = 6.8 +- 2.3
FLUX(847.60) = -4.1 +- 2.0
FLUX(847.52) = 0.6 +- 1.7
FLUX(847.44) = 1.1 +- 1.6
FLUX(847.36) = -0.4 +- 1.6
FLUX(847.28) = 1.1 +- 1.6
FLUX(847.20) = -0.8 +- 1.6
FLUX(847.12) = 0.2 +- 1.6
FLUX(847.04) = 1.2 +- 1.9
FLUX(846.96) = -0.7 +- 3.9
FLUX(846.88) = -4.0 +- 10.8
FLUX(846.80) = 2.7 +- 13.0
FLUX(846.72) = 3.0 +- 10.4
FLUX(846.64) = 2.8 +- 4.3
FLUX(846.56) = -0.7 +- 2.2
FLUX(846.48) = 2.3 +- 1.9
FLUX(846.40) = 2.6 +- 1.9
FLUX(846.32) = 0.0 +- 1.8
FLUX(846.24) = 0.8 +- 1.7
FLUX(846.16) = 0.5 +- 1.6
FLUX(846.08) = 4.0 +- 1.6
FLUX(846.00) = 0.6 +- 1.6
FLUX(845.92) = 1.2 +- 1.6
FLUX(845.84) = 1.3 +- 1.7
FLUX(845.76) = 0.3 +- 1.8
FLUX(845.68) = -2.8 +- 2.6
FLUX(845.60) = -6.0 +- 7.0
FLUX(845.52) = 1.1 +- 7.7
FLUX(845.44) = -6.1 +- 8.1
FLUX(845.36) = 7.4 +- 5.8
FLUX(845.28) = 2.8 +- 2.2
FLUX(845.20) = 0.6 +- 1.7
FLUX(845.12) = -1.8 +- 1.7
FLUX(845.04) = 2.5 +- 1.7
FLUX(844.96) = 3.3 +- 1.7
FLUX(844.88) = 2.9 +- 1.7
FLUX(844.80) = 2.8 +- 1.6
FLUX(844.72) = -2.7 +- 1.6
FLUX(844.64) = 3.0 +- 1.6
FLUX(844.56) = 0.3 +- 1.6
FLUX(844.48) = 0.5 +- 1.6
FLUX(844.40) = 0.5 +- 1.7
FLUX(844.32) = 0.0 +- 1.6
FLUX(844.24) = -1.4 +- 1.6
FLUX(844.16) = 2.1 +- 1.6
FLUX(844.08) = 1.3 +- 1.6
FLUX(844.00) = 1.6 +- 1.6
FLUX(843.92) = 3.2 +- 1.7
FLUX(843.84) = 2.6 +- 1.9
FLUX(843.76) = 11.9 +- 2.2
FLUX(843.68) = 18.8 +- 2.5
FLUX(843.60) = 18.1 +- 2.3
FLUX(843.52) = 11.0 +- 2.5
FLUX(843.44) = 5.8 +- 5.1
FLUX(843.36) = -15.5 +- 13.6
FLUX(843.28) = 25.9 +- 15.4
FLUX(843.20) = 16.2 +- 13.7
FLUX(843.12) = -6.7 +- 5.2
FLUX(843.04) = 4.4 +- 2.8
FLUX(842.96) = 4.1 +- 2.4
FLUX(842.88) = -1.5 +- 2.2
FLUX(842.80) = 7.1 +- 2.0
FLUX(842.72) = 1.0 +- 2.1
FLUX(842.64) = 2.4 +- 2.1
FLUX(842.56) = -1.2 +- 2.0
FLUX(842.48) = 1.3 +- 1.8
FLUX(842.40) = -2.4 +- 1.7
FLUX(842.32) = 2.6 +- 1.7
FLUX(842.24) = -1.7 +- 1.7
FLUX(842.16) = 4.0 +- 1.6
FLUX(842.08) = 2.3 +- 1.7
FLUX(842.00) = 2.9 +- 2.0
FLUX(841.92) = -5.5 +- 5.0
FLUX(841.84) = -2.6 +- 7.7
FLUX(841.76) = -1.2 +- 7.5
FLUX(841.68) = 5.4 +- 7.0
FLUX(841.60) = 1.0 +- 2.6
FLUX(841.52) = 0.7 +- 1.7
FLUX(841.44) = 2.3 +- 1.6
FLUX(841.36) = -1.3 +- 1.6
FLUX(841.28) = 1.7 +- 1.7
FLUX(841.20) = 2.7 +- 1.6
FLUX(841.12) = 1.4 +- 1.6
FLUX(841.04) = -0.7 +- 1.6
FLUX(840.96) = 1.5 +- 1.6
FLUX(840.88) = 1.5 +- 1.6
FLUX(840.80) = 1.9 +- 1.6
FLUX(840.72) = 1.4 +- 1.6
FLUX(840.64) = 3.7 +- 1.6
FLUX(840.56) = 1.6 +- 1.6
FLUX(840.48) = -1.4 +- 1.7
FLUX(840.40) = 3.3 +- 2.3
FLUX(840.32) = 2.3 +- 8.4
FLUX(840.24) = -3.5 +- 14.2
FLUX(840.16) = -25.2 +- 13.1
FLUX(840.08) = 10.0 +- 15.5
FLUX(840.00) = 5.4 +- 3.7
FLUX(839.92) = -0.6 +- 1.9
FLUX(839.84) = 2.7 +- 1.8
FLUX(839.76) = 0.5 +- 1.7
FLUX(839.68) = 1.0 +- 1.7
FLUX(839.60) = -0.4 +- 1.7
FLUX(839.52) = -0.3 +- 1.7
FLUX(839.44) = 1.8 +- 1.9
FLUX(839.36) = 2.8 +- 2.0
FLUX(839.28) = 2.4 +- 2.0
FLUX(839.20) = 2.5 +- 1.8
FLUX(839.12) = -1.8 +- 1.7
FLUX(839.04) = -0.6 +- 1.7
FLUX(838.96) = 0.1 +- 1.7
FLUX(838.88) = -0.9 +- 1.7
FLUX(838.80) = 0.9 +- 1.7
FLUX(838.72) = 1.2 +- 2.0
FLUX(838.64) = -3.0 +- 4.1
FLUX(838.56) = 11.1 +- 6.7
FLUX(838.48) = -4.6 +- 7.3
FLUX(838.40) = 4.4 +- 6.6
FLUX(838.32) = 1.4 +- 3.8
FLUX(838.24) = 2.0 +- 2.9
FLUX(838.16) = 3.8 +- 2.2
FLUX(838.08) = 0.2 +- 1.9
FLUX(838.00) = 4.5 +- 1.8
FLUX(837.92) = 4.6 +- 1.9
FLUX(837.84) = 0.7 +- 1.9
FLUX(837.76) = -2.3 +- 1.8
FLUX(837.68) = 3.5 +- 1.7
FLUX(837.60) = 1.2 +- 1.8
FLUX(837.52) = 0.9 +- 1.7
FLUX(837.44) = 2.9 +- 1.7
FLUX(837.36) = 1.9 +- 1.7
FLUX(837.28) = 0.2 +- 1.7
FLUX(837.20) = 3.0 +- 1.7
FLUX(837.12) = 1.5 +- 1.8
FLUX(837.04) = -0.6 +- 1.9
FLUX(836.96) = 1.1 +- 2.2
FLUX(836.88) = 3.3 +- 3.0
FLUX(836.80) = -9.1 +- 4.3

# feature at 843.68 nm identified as H-beta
